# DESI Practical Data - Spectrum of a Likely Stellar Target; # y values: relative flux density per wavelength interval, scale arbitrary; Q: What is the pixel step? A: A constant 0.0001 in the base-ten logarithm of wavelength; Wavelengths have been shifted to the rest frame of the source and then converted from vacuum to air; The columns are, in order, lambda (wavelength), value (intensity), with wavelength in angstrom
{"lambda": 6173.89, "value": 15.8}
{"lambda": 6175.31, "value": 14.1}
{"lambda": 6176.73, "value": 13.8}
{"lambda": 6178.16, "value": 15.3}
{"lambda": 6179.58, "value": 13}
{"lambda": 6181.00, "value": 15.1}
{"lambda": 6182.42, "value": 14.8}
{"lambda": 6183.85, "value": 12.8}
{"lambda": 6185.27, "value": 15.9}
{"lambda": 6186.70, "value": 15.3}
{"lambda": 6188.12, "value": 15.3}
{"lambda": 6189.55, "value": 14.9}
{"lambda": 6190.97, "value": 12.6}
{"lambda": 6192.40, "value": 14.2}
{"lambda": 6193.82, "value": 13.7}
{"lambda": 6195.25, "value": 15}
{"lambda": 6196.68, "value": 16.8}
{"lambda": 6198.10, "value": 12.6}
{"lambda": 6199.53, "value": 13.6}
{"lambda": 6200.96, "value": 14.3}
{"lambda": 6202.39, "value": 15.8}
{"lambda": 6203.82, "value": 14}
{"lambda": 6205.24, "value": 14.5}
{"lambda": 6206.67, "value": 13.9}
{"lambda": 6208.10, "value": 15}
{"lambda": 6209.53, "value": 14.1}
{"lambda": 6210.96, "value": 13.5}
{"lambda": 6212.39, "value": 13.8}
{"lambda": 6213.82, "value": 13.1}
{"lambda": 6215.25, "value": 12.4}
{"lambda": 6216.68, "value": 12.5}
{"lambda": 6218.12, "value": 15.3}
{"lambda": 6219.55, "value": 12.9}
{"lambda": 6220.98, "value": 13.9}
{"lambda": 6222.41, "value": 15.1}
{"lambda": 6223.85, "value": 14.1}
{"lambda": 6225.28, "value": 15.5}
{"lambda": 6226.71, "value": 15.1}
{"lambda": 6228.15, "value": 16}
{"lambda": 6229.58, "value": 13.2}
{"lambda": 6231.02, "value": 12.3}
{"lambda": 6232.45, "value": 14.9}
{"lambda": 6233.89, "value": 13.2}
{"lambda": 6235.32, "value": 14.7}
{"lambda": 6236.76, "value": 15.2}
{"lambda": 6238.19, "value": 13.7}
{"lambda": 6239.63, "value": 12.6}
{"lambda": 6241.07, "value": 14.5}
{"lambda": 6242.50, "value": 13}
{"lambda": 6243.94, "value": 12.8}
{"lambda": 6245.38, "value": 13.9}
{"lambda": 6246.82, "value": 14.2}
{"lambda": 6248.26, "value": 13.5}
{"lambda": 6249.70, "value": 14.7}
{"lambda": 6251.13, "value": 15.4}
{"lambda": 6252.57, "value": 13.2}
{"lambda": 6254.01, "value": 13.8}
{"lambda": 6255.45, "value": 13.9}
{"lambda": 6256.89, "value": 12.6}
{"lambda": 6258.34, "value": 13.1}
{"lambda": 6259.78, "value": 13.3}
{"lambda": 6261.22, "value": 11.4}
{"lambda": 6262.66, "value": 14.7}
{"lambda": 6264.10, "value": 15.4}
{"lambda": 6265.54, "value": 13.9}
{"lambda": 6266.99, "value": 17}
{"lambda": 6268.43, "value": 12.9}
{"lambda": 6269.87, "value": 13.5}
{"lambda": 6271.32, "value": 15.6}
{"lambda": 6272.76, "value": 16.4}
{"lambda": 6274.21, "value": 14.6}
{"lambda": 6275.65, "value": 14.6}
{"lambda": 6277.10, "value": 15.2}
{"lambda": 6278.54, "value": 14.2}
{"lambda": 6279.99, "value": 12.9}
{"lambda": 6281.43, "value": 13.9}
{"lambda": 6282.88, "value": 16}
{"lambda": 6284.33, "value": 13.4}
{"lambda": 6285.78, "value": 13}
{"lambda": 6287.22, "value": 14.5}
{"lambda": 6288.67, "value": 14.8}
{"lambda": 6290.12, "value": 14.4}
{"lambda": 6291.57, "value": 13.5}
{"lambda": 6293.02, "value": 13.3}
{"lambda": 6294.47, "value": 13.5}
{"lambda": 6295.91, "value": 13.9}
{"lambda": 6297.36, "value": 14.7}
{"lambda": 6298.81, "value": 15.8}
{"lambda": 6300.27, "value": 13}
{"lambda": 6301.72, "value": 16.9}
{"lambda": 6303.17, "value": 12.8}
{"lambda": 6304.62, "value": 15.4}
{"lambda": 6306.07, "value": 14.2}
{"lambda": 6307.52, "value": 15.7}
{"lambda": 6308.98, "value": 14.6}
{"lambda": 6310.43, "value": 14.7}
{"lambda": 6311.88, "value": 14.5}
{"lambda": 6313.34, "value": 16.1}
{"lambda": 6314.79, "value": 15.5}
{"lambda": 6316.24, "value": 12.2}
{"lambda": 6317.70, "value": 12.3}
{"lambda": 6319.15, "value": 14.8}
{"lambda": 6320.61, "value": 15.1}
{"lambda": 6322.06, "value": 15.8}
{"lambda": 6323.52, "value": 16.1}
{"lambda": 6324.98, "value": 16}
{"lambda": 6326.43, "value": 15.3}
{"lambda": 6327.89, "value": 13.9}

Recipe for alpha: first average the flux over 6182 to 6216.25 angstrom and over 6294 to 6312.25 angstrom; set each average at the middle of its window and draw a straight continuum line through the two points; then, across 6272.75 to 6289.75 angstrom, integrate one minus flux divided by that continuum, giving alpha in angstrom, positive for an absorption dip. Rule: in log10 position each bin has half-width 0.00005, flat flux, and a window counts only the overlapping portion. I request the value 0.2 angstrom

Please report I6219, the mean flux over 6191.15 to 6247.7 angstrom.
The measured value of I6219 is 14.1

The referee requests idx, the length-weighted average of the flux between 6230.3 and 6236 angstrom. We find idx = 13.8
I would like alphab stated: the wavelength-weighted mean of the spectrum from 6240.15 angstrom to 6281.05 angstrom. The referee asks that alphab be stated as 14.1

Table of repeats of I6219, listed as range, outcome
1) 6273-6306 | 14.3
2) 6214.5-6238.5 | 14.1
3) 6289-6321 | 14.4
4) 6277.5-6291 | 14.1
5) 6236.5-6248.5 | 13.7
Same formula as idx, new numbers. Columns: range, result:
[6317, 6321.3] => 14.1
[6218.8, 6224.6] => 14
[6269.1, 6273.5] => 15.1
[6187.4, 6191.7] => 14.3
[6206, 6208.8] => 14.5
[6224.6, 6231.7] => 14.4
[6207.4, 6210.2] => 14.6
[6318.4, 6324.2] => 15.4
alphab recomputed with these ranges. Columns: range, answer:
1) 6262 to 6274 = 14.9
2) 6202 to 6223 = 14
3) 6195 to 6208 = 14.5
